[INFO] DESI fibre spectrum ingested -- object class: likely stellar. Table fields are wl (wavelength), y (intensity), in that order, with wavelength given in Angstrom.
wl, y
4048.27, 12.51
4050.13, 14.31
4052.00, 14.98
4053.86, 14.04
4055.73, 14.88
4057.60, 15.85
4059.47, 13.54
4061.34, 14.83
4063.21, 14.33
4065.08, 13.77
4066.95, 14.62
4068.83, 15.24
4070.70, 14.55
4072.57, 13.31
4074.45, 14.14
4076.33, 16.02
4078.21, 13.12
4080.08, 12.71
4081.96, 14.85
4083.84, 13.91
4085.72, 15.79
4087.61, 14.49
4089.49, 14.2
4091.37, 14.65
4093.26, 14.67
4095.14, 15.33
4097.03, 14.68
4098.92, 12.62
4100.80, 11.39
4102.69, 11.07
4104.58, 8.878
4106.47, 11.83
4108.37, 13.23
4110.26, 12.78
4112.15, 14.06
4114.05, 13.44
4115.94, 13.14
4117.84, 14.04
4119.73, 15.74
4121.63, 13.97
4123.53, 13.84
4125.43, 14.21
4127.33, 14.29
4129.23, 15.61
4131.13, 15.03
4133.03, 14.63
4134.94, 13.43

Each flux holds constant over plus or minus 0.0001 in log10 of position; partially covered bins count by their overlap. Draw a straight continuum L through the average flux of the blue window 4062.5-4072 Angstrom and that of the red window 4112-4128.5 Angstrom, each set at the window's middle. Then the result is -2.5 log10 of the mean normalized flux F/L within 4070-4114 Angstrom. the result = 0.06 mag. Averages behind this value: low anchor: 14.5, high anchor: 14.1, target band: 13.6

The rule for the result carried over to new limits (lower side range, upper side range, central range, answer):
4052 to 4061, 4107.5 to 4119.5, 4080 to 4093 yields -0.03 mag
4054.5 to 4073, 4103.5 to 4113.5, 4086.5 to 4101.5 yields -0.09 mag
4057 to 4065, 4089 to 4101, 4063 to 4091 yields 0.00 mag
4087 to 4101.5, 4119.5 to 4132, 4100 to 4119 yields 0.15 mag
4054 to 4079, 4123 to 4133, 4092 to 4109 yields 0.15 mag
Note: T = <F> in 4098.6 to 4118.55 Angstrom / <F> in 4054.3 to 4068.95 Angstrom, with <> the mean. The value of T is 0.8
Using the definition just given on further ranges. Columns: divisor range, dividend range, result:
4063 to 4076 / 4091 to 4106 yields 0.89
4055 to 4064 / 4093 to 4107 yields 0.85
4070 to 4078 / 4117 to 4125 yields 1.00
